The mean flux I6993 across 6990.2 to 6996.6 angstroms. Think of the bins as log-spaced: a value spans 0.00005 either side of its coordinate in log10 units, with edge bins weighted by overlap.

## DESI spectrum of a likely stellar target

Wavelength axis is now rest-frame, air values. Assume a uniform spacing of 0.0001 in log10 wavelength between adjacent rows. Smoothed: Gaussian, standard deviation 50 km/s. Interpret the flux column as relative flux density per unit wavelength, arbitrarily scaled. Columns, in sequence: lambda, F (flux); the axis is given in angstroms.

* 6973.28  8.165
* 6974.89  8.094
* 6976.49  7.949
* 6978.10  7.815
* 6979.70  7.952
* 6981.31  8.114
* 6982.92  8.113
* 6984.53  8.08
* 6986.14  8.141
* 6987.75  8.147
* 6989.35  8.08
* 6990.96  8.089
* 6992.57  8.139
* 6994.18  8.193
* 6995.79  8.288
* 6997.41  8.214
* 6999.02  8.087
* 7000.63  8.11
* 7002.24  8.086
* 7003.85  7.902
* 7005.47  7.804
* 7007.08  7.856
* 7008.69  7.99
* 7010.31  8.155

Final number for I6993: 8.17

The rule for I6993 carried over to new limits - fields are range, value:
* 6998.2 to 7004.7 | 8.05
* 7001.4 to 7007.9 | 7.92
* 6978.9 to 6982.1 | 8.03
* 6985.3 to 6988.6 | 8.16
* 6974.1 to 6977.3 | 8.03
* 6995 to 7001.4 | 8.17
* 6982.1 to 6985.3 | 8.09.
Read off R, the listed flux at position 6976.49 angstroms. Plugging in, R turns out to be 7.949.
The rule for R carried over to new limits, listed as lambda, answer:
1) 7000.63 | 8.11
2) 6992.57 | 8.139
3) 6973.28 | 8.165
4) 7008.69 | 7.99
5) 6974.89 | 8.094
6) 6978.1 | 7.815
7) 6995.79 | 8.288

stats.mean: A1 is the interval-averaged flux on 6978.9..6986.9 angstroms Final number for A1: 8.07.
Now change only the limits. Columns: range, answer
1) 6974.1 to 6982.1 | 7.99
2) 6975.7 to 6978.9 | 7.88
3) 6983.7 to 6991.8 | 8.11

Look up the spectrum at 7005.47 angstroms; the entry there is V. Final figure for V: 7.804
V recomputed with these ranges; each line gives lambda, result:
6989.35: 8.08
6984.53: 8.08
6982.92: 8.113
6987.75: 8.147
